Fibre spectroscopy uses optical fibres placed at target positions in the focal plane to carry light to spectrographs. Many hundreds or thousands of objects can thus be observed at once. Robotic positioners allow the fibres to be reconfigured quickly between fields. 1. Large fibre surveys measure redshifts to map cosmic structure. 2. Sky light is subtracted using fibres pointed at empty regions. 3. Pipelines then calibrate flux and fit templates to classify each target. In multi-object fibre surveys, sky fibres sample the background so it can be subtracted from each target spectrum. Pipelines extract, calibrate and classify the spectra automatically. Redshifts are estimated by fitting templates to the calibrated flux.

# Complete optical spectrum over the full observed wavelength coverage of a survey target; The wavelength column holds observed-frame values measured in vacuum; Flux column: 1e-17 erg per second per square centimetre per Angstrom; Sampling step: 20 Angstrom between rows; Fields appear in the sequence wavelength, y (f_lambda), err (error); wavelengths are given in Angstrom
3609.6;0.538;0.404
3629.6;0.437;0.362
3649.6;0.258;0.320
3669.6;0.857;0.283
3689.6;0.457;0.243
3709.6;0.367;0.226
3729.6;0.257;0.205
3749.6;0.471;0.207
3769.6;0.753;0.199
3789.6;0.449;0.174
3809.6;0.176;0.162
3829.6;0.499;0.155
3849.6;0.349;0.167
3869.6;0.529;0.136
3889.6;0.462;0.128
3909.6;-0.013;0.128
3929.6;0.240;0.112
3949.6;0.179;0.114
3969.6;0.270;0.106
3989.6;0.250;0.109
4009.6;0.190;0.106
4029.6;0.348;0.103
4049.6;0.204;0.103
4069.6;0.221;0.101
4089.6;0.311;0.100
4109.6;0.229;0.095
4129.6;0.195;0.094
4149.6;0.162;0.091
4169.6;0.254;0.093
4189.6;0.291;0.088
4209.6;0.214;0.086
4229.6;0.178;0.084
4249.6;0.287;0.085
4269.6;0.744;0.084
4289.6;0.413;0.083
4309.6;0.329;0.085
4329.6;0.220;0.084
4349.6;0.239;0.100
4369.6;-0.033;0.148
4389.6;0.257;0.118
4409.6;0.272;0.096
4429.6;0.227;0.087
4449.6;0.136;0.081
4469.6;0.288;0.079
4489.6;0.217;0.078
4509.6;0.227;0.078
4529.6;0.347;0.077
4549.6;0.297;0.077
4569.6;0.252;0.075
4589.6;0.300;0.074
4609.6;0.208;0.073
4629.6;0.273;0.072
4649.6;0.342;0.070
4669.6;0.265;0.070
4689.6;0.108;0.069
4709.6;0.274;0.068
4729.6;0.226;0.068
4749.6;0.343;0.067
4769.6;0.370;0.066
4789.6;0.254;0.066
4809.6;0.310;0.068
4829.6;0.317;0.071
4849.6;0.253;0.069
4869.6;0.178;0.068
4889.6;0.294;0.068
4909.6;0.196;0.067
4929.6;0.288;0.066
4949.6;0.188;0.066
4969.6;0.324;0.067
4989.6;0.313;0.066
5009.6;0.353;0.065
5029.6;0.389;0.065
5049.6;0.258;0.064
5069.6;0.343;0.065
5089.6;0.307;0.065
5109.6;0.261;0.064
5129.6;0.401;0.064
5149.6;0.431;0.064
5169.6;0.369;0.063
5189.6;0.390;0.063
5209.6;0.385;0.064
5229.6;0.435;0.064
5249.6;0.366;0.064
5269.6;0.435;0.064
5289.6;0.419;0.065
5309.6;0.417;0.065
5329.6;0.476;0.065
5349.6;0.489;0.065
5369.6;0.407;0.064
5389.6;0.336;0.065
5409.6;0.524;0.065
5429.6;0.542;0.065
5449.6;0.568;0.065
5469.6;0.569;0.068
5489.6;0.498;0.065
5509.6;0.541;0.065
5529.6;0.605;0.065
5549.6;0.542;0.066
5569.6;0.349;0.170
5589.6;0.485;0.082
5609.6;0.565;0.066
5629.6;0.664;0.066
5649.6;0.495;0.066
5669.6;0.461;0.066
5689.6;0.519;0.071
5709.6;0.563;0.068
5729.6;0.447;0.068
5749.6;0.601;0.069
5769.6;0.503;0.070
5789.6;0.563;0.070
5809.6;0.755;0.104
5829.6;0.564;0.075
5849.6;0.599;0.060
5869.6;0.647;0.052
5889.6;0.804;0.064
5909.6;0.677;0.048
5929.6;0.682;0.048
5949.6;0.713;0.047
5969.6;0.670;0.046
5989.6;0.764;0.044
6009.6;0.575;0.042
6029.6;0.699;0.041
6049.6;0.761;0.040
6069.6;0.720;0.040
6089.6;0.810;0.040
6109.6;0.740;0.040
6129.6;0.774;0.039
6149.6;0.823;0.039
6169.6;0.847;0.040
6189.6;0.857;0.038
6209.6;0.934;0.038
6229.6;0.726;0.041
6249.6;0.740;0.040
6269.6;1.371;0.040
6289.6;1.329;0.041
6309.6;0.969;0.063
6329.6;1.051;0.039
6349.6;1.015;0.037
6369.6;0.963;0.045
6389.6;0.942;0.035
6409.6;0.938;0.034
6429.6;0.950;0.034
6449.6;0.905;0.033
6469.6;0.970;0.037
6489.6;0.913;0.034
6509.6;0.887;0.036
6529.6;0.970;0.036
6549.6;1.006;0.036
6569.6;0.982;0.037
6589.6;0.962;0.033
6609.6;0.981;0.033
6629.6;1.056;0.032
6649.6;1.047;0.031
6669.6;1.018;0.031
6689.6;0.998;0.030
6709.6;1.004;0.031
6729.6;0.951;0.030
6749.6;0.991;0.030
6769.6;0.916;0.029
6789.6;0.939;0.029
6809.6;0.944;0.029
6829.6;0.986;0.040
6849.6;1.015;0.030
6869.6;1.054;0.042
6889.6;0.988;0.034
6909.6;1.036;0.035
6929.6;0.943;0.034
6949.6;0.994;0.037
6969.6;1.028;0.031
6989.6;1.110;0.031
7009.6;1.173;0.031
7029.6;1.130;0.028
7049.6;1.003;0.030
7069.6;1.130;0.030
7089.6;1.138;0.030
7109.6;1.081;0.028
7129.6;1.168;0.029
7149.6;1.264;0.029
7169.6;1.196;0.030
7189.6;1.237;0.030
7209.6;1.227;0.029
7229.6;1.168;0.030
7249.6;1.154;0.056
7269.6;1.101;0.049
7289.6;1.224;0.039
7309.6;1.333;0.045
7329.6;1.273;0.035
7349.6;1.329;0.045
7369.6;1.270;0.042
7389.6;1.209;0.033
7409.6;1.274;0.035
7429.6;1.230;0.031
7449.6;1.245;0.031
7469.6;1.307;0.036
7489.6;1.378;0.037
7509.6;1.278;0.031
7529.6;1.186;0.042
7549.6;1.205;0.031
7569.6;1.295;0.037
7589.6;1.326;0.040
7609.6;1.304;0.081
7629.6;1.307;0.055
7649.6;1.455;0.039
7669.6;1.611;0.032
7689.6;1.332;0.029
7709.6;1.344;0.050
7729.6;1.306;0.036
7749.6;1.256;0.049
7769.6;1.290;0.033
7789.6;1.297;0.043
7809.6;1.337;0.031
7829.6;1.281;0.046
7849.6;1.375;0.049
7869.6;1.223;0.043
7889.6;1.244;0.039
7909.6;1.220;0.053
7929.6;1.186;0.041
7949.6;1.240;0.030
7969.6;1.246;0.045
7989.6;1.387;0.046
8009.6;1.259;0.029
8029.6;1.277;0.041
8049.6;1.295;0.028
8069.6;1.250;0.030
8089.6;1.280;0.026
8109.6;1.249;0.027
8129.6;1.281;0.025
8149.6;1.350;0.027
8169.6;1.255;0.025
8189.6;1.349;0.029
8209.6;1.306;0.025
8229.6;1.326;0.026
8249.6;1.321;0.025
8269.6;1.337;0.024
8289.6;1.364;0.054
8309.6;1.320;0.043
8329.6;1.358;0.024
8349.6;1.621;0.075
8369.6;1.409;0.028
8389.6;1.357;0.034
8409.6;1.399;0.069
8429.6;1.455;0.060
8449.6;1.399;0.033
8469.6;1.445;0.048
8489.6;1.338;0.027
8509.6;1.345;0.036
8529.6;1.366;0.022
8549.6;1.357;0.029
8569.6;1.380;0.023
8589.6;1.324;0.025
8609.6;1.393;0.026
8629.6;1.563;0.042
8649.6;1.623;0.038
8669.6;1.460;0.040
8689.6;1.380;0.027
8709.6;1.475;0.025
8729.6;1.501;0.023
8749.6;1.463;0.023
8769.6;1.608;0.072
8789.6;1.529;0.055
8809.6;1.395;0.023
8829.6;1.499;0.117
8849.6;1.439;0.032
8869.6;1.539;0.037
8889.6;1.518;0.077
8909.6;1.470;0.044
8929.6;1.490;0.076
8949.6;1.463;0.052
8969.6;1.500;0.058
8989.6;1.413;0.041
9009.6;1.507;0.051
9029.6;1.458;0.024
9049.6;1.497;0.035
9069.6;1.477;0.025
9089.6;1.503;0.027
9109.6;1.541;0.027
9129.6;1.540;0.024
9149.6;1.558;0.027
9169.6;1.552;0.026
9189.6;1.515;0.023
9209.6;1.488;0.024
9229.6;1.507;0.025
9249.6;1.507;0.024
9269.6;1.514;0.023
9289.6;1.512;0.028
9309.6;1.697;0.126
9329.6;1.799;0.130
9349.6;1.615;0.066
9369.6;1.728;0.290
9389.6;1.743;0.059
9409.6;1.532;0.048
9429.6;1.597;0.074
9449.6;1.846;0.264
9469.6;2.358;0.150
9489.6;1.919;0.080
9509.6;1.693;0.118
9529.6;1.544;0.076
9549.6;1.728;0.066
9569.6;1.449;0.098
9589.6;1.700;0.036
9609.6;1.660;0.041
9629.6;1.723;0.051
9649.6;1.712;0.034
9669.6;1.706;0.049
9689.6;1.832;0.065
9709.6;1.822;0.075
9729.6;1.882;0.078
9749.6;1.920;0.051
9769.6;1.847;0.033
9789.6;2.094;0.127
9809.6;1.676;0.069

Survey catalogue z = 0.530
